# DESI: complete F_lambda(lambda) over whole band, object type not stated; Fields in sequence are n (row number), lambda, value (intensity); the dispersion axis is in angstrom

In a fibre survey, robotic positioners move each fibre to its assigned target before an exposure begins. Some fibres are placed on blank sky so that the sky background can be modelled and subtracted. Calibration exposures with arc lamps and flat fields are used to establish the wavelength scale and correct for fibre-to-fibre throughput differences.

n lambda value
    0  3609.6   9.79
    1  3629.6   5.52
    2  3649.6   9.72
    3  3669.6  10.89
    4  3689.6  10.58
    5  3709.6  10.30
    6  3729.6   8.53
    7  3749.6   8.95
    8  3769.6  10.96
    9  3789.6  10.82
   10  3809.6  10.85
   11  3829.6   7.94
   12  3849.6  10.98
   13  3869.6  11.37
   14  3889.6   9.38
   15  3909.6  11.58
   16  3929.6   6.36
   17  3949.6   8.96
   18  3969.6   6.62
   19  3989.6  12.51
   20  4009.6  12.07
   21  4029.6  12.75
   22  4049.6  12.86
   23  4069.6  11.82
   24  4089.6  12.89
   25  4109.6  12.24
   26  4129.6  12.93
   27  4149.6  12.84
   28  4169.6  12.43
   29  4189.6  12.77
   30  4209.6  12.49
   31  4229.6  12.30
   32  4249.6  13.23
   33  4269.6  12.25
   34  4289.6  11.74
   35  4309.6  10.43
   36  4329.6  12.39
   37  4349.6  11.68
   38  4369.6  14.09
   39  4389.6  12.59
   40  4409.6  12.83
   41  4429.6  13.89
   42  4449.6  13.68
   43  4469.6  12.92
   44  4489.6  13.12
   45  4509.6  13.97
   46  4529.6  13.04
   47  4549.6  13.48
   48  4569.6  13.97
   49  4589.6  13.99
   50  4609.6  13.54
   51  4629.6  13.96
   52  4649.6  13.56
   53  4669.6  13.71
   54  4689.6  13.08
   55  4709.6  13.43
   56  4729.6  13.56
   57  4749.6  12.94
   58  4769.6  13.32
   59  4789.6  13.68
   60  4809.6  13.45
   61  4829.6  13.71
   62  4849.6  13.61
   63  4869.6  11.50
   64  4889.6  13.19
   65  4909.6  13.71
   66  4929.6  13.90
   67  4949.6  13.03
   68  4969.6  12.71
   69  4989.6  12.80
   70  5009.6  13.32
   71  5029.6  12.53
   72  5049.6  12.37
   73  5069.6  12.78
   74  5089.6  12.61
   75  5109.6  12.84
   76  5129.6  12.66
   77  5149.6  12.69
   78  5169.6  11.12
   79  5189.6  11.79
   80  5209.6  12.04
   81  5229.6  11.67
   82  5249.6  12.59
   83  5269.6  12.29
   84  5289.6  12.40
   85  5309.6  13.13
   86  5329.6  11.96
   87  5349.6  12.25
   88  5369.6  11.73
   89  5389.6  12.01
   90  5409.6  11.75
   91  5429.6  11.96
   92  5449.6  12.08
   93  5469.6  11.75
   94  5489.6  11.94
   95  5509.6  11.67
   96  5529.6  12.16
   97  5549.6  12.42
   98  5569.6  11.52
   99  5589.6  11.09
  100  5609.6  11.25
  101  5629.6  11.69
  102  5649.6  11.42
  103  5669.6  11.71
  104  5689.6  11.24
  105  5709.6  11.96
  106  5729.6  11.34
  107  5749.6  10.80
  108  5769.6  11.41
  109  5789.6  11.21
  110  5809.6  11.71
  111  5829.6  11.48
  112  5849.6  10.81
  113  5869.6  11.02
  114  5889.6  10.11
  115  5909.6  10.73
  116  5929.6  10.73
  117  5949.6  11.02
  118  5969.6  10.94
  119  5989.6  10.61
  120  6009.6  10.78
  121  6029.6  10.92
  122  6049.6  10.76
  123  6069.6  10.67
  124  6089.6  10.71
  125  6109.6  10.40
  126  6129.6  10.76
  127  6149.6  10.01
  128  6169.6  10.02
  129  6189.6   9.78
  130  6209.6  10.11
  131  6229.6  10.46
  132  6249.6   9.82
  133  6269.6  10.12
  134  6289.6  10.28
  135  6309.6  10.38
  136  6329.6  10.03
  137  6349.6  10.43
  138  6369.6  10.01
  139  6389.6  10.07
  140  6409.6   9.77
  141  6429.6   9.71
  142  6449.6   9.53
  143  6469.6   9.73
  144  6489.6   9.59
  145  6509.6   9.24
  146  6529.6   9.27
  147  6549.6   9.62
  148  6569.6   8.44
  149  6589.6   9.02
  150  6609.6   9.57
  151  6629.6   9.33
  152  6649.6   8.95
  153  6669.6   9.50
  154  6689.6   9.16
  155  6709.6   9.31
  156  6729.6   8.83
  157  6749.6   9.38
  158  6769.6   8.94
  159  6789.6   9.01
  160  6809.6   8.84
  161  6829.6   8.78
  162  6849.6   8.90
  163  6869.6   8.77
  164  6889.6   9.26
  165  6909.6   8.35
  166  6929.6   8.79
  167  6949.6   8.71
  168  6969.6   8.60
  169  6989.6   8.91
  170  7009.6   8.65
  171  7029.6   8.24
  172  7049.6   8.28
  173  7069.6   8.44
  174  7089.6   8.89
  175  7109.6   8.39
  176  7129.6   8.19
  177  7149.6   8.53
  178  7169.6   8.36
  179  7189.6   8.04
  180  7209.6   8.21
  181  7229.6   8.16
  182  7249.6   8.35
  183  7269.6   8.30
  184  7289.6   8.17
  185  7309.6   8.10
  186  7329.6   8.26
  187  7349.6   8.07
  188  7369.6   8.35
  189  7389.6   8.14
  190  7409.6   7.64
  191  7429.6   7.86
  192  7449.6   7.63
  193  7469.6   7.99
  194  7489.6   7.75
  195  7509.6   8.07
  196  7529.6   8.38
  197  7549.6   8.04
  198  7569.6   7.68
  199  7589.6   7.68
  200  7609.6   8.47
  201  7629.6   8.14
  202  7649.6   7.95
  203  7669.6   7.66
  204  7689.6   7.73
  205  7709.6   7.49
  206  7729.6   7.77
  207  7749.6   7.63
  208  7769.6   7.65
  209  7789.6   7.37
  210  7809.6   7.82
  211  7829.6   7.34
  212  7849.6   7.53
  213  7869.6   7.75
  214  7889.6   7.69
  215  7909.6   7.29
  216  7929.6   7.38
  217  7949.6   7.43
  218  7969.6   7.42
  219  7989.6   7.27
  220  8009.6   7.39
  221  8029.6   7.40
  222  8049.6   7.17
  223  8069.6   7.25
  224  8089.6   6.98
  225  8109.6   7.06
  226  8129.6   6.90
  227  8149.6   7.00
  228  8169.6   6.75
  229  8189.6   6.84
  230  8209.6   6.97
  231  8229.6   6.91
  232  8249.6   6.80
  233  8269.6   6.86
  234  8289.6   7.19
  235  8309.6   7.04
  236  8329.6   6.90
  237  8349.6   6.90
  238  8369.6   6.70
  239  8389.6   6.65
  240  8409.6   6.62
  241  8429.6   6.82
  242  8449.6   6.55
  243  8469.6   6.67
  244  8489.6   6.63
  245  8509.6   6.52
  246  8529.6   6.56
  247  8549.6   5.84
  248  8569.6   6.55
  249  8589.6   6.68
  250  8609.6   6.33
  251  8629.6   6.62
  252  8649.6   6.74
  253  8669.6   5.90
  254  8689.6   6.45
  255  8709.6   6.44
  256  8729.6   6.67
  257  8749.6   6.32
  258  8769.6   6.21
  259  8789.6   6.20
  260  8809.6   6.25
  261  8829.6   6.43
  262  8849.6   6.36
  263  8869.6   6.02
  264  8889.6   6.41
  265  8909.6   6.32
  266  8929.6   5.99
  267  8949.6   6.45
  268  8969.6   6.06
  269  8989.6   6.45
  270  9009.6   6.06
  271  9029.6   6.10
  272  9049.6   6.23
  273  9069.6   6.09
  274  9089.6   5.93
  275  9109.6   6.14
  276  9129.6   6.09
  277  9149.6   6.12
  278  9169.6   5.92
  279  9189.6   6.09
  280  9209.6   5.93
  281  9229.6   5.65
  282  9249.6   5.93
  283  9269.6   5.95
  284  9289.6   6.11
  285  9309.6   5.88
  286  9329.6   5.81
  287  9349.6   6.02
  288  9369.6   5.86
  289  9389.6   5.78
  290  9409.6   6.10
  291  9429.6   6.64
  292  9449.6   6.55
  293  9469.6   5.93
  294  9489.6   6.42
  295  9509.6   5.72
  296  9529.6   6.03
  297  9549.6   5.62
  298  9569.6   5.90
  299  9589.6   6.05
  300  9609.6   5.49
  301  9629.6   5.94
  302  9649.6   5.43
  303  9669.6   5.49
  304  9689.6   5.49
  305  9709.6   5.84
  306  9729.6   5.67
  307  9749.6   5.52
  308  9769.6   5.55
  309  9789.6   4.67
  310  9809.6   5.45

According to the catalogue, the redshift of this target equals 0.00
